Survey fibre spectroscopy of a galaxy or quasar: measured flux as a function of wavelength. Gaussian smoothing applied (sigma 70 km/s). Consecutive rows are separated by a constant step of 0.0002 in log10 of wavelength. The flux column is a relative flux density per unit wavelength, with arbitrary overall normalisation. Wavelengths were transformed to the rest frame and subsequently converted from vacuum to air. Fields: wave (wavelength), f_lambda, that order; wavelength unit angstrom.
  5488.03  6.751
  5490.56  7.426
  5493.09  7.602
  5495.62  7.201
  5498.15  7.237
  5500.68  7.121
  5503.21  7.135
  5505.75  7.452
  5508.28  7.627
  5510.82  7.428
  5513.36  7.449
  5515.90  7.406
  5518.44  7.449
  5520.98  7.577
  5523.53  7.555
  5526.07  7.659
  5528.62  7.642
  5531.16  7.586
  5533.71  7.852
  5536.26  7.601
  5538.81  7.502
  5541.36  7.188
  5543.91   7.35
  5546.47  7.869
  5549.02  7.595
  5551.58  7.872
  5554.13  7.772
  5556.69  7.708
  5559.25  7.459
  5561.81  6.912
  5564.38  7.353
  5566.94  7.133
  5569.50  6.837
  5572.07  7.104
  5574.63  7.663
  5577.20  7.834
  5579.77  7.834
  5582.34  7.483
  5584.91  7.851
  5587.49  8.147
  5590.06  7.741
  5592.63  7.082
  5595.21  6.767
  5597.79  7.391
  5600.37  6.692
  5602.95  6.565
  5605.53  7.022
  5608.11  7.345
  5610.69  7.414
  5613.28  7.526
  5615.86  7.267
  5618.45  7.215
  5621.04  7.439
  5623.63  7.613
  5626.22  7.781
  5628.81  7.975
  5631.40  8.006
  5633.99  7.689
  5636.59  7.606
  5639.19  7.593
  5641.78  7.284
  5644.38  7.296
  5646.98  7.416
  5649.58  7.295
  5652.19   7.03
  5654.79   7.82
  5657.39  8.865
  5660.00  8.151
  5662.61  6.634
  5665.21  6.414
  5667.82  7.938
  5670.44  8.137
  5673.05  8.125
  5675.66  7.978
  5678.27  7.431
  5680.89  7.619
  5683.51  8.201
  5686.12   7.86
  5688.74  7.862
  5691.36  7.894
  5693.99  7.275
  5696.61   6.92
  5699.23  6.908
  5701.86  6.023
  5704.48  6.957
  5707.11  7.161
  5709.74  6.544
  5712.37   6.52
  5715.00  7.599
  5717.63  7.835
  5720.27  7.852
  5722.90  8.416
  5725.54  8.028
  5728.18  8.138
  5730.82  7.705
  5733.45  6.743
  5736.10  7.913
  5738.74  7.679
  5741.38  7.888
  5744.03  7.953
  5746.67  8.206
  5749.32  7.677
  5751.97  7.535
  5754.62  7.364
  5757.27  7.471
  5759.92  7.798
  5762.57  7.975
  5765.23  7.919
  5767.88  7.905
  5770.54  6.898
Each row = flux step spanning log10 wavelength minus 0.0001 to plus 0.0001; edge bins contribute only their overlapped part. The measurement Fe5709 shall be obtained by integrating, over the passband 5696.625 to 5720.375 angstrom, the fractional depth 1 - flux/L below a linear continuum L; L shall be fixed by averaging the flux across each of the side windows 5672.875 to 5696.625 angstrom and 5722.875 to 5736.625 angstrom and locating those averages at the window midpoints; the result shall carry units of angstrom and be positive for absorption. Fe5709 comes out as 2.3 angstrom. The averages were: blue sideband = 7.74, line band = 7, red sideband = 7.76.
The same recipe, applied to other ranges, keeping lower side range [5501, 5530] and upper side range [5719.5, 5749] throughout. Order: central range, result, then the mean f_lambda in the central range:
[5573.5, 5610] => 1.08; 7.39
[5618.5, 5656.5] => 0.63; 7.56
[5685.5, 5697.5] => 0.33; 7.56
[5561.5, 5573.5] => 0.76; 7.09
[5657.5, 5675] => 0.16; 7.67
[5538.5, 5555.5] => -0.15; 7.6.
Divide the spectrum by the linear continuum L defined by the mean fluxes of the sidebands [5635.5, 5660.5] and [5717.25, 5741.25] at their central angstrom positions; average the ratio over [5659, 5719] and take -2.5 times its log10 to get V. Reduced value 0.047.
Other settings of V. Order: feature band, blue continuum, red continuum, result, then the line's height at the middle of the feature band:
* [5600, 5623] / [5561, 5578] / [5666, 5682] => 0.04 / 7.48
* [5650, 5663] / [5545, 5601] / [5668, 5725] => -0.04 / 7.49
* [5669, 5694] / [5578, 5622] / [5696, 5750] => -0.06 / 7.42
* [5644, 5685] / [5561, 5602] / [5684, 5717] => -0.06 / 7.23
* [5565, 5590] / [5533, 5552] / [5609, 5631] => 0.00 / 7.57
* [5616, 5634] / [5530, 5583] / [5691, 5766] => -0.02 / 7.5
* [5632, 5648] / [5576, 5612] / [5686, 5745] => -0.02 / 7.4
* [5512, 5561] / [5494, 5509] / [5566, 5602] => -0.04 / 7.34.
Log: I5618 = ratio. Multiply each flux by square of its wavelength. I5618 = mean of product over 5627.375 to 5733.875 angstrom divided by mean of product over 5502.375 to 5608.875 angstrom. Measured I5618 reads 1.1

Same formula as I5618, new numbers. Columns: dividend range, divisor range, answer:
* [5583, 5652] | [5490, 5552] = 1.03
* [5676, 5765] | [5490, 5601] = 1.08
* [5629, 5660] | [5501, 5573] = 1.07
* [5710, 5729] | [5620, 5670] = 1.04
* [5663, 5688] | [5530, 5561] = 1.06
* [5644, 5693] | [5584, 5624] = 1.08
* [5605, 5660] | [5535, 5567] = 1.04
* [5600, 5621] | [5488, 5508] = 1.02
